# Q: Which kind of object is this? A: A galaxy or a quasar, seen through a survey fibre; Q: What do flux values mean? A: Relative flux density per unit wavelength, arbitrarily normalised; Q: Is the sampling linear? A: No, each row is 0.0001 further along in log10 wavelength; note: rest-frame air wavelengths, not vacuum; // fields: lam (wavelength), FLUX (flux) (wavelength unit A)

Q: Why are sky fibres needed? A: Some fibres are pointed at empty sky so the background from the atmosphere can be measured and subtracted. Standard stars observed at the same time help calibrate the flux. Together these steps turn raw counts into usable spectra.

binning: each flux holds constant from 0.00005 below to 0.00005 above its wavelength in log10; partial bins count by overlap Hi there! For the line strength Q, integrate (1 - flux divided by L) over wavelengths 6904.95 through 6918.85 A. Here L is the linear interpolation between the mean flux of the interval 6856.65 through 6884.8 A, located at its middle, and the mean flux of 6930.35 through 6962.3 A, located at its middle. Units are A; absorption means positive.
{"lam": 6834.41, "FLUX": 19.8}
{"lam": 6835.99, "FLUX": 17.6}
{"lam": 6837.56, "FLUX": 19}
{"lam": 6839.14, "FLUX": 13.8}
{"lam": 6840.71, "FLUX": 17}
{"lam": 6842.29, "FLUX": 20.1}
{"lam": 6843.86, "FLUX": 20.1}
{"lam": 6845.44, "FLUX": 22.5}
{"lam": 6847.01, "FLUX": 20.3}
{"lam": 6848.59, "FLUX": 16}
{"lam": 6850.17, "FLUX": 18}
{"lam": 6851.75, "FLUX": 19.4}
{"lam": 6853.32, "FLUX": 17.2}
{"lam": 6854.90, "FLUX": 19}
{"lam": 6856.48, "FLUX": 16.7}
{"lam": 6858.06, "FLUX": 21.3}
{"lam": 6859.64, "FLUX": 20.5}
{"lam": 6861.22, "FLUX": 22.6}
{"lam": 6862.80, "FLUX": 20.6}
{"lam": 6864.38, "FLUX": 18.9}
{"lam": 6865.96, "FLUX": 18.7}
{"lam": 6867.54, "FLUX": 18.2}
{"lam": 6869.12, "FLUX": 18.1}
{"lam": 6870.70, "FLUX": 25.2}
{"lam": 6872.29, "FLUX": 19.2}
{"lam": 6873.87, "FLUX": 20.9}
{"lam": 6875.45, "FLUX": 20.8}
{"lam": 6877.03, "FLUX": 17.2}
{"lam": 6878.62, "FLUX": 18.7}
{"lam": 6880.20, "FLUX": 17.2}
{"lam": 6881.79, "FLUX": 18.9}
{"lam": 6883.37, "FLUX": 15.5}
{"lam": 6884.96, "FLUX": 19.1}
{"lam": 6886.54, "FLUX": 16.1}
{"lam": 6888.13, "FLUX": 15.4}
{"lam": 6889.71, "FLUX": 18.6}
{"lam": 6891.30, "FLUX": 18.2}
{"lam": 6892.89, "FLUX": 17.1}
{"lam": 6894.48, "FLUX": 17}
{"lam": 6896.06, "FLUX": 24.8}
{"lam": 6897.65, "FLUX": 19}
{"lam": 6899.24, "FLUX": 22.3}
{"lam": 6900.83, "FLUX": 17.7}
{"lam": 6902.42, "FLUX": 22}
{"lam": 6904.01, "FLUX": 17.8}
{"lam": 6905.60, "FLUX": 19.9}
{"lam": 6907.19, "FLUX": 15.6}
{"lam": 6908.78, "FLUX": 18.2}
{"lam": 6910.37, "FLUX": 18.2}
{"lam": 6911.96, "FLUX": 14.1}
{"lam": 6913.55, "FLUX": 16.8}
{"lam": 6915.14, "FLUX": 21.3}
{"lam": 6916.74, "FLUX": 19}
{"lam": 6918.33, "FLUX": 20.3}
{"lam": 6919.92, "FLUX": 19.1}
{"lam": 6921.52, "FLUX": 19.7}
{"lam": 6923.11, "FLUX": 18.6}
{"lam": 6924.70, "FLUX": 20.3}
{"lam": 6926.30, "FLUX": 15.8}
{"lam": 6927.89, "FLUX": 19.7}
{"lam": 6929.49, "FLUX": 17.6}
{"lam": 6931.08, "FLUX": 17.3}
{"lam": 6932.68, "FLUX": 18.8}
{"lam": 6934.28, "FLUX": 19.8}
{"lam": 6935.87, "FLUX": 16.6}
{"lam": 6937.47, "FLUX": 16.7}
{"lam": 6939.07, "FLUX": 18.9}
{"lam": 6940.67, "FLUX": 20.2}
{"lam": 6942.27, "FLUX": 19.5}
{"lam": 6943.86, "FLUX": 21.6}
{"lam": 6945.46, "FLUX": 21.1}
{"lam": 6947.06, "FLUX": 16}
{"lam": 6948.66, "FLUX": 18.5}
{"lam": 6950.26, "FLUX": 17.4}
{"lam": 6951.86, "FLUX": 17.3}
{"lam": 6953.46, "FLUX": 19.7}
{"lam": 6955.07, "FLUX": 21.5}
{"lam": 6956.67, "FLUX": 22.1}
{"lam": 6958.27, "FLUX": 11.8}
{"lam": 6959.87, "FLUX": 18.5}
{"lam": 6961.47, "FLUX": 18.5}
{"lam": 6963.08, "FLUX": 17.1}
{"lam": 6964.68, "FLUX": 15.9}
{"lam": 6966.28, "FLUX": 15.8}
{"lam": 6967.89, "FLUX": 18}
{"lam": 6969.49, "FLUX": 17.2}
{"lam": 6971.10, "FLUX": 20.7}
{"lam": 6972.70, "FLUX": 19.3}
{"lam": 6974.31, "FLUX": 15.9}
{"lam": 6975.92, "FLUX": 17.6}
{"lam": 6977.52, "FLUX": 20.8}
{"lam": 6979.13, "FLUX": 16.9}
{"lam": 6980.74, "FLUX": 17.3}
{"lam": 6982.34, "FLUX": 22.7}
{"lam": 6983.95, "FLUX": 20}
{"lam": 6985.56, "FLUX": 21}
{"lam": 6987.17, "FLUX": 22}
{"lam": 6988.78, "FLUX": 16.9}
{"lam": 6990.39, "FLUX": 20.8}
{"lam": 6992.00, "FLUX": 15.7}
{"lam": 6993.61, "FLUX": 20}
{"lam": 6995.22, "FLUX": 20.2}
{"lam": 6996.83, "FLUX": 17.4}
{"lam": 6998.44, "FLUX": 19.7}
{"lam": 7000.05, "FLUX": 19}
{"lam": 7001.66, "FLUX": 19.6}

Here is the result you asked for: 0.7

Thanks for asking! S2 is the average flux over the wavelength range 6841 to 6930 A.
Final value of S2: 18.9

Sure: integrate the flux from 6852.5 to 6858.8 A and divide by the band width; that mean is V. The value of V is 18.5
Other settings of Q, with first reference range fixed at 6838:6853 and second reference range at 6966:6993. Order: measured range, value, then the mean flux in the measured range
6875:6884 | 0.3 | 18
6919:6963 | 0.3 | 18.6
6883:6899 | 0.3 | 18.3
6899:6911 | -0.1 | 18.8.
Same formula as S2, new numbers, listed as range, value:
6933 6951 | 18.8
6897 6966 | 18.5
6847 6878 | 19.4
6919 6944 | 18.7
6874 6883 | 18.6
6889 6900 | 19.6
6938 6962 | 18.8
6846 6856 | 18.4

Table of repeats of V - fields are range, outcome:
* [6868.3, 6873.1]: 20.8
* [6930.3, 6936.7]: 18.1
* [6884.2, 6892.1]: 17.5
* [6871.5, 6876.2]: 20.3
